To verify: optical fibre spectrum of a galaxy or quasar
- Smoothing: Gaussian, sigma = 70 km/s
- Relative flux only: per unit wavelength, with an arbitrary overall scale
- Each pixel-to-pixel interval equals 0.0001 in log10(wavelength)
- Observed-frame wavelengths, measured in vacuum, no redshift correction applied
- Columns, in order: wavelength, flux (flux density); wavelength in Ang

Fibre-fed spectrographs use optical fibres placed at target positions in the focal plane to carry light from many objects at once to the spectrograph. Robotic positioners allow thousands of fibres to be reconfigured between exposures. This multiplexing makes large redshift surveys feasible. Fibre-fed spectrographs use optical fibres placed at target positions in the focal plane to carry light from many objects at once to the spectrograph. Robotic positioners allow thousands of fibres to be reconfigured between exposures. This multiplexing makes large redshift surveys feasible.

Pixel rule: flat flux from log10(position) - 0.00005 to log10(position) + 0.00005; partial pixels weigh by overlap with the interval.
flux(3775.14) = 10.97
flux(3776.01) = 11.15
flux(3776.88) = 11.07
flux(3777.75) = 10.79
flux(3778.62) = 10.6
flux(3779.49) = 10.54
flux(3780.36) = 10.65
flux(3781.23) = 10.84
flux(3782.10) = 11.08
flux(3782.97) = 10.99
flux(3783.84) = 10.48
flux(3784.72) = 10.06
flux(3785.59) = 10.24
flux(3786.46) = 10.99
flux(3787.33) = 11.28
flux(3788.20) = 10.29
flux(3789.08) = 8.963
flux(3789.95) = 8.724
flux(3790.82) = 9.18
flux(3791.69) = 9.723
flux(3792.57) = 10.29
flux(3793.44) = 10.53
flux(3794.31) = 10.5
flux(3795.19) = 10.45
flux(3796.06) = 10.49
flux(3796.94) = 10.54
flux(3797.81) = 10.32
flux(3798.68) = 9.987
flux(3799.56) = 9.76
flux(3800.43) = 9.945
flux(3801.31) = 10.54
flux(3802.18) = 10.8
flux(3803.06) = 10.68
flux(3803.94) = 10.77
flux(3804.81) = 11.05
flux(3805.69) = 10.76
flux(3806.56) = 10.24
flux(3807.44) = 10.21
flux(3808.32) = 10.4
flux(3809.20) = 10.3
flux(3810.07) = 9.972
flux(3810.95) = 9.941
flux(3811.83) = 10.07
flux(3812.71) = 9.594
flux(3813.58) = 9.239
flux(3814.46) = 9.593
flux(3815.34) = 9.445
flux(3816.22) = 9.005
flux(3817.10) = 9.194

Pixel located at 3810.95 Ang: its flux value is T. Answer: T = 9.941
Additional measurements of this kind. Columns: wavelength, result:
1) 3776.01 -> 11.15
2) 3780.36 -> 10.65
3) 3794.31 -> 10.5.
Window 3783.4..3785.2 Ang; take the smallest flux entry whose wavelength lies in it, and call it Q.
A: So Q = 10.06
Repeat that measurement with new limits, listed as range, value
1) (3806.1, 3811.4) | 9.941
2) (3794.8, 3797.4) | 10.45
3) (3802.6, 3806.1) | 10.68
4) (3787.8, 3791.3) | 8.724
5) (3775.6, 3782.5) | 10.54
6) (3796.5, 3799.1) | 9.987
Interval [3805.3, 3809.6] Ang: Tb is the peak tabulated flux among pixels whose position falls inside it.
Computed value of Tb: 10.76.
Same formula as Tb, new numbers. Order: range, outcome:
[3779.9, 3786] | 11.08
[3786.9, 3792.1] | 11.28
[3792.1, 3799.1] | 10.54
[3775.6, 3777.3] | 11.15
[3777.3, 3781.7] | 10.84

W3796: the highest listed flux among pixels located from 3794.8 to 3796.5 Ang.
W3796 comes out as 10.49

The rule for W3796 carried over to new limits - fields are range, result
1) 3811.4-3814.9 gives 10.07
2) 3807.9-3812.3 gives 10.4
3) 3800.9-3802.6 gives 10.8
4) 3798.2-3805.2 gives 11.05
